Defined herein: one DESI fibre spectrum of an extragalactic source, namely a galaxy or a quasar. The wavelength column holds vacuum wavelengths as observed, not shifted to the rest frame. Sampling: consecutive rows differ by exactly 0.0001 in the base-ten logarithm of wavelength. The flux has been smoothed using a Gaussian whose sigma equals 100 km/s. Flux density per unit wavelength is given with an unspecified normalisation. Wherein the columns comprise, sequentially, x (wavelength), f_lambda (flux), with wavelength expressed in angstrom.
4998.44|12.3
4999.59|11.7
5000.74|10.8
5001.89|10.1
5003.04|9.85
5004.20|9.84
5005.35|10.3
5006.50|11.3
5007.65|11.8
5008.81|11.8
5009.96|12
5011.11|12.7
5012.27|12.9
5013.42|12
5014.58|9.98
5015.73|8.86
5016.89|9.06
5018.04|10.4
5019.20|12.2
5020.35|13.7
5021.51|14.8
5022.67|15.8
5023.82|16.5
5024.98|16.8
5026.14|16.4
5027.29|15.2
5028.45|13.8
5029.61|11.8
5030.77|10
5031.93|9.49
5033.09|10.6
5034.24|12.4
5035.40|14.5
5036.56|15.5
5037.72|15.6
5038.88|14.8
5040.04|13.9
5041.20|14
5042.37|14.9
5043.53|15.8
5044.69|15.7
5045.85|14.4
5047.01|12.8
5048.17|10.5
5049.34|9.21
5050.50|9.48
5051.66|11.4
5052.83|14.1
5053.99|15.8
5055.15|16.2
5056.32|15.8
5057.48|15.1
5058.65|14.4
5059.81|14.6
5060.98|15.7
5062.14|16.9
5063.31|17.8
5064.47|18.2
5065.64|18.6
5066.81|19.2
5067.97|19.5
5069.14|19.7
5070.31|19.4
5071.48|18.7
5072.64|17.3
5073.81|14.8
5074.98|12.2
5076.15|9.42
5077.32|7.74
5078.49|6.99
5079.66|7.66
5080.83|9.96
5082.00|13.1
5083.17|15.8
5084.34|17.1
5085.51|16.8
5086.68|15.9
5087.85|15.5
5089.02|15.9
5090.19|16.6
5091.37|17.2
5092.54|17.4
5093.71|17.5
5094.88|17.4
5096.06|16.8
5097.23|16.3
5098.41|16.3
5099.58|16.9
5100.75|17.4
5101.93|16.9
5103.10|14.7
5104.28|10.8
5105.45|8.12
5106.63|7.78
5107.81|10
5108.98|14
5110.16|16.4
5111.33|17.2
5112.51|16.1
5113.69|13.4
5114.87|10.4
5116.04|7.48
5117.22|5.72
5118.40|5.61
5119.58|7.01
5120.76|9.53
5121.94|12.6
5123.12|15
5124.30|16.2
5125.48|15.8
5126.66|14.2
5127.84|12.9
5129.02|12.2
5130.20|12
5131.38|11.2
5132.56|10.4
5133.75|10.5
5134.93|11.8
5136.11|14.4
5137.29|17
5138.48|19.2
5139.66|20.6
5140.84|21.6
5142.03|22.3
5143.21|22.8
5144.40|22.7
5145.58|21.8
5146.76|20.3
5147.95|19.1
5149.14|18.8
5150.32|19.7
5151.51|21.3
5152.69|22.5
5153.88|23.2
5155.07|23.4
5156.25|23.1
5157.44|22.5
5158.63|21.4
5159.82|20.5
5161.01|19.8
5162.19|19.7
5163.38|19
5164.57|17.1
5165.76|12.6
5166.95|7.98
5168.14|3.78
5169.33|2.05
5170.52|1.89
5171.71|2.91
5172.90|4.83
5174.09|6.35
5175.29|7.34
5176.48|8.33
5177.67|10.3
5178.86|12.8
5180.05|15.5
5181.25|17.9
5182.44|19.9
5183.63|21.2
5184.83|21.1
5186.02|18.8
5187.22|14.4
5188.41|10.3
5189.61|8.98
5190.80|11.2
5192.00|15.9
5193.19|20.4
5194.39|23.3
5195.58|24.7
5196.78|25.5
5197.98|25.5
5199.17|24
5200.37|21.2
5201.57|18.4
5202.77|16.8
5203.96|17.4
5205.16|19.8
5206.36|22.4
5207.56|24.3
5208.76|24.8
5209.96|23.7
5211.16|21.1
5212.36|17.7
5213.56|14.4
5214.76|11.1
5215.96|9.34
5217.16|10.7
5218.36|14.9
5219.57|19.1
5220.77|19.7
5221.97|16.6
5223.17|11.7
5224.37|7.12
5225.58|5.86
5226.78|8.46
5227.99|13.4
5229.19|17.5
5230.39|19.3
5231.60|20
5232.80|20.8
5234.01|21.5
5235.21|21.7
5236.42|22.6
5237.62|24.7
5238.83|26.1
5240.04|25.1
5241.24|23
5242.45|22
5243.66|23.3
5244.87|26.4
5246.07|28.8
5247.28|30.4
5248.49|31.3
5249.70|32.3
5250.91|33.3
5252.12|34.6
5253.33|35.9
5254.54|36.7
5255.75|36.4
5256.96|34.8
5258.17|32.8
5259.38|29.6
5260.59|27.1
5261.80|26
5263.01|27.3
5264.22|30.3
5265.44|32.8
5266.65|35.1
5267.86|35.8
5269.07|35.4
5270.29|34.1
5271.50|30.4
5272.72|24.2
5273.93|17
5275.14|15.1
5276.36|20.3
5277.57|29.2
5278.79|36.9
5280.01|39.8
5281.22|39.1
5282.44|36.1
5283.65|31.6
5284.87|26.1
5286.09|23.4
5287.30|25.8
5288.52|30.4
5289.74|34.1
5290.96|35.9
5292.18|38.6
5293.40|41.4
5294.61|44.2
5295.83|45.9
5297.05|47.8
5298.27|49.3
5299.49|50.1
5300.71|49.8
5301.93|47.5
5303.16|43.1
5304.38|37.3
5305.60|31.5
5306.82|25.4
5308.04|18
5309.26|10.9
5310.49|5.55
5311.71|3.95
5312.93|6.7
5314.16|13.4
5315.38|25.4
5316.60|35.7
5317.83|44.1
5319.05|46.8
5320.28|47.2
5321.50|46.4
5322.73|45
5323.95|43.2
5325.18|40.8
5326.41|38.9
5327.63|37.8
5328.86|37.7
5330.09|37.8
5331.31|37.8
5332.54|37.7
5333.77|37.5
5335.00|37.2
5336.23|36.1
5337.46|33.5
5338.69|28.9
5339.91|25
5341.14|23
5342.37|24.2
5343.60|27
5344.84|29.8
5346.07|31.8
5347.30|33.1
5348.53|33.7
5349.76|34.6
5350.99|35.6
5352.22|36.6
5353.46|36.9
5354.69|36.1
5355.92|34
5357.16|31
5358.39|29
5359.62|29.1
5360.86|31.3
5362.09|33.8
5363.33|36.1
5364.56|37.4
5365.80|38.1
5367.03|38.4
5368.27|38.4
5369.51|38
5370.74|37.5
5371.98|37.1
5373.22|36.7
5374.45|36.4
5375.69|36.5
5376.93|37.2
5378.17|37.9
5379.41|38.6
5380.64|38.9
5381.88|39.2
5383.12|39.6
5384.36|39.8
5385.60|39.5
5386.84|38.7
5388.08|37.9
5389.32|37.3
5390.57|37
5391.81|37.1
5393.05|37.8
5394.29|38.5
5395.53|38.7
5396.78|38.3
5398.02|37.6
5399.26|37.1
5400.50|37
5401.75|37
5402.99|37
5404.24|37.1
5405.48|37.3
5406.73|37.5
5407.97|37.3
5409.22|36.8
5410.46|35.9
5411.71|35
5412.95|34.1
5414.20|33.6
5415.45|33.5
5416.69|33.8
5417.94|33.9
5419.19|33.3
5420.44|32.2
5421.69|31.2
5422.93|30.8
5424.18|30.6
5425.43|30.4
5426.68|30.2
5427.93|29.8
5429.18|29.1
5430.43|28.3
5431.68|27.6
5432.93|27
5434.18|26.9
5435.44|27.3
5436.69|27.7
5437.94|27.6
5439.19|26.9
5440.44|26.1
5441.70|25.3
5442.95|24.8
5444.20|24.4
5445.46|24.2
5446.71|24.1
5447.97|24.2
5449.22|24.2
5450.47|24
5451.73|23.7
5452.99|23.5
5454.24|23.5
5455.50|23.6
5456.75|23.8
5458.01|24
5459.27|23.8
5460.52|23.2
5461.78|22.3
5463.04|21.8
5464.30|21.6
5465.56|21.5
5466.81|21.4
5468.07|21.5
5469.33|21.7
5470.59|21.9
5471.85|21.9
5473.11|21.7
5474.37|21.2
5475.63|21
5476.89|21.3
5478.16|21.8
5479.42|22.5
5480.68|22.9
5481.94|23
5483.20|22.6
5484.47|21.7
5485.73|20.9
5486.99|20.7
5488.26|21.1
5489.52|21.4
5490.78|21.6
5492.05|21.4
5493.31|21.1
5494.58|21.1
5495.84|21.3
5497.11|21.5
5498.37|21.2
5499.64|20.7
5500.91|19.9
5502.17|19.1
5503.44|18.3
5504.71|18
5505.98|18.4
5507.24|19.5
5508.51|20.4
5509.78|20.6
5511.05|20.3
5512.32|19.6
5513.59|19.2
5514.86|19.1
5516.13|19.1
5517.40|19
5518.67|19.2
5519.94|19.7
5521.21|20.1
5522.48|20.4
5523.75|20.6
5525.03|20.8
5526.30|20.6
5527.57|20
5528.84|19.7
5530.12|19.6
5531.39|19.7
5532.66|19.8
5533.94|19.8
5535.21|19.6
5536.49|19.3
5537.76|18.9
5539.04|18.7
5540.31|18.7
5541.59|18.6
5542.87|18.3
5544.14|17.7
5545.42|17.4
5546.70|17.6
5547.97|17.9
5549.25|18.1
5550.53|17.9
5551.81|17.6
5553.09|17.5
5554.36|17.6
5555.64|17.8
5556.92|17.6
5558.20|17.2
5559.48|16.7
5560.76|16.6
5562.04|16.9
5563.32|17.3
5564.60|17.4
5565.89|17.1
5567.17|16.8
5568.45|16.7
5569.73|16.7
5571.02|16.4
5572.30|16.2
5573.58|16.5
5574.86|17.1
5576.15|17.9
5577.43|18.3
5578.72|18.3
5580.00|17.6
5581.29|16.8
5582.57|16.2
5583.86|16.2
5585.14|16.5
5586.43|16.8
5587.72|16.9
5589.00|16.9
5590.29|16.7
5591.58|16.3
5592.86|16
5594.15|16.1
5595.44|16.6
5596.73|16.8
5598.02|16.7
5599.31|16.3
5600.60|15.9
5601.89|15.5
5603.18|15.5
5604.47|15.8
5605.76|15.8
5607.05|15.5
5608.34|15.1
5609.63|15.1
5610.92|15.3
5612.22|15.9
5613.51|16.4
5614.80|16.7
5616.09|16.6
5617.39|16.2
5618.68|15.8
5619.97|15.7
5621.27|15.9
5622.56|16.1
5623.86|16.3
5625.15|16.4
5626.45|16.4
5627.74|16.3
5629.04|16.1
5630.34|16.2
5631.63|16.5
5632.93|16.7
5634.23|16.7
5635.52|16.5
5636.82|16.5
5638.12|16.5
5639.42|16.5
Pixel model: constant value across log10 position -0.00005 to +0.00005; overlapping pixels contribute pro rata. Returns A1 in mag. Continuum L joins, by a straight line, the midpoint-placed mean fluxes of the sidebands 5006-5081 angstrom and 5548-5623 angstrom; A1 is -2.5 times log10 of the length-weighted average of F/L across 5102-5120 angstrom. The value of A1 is 0.25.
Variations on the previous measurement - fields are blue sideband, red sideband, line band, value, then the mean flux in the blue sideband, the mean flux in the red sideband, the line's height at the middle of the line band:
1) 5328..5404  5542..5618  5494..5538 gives 0.129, 35.6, 16.8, 22.4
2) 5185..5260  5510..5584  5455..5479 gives -0.163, 21.4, 18.3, 19.1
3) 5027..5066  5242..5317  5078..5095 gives 0.159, 14.1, 31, 17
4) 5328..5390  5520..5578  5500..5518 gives 0.129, 35.1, 18.2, 21.8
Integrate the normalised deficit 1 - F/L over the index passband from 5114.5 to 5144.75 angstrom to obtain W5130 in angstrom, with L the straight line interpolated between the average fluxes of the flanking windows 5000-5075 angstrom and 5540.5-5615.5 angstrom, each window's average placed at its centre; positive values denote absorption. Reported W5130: 1.1 angstrom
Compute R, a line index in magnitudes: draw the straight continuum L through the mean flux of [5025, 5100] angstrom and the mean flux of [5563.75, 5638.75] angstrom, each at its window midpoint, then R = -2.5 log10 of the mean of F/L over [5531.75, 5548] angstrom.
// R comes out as -0.15 mag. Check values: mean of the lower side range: 14.7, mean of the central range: 18.7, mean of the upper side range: 16.4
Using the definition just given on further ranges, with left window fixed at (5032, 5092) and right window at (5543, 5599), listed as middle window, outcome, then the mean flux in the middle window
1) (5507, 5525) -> -0.178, 19.8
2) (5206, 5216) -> -0.246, 19.2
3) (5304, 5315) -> -0.063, 16.7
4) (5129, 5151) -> -0.166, 17.4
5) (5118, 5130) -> 0.215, 12.2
